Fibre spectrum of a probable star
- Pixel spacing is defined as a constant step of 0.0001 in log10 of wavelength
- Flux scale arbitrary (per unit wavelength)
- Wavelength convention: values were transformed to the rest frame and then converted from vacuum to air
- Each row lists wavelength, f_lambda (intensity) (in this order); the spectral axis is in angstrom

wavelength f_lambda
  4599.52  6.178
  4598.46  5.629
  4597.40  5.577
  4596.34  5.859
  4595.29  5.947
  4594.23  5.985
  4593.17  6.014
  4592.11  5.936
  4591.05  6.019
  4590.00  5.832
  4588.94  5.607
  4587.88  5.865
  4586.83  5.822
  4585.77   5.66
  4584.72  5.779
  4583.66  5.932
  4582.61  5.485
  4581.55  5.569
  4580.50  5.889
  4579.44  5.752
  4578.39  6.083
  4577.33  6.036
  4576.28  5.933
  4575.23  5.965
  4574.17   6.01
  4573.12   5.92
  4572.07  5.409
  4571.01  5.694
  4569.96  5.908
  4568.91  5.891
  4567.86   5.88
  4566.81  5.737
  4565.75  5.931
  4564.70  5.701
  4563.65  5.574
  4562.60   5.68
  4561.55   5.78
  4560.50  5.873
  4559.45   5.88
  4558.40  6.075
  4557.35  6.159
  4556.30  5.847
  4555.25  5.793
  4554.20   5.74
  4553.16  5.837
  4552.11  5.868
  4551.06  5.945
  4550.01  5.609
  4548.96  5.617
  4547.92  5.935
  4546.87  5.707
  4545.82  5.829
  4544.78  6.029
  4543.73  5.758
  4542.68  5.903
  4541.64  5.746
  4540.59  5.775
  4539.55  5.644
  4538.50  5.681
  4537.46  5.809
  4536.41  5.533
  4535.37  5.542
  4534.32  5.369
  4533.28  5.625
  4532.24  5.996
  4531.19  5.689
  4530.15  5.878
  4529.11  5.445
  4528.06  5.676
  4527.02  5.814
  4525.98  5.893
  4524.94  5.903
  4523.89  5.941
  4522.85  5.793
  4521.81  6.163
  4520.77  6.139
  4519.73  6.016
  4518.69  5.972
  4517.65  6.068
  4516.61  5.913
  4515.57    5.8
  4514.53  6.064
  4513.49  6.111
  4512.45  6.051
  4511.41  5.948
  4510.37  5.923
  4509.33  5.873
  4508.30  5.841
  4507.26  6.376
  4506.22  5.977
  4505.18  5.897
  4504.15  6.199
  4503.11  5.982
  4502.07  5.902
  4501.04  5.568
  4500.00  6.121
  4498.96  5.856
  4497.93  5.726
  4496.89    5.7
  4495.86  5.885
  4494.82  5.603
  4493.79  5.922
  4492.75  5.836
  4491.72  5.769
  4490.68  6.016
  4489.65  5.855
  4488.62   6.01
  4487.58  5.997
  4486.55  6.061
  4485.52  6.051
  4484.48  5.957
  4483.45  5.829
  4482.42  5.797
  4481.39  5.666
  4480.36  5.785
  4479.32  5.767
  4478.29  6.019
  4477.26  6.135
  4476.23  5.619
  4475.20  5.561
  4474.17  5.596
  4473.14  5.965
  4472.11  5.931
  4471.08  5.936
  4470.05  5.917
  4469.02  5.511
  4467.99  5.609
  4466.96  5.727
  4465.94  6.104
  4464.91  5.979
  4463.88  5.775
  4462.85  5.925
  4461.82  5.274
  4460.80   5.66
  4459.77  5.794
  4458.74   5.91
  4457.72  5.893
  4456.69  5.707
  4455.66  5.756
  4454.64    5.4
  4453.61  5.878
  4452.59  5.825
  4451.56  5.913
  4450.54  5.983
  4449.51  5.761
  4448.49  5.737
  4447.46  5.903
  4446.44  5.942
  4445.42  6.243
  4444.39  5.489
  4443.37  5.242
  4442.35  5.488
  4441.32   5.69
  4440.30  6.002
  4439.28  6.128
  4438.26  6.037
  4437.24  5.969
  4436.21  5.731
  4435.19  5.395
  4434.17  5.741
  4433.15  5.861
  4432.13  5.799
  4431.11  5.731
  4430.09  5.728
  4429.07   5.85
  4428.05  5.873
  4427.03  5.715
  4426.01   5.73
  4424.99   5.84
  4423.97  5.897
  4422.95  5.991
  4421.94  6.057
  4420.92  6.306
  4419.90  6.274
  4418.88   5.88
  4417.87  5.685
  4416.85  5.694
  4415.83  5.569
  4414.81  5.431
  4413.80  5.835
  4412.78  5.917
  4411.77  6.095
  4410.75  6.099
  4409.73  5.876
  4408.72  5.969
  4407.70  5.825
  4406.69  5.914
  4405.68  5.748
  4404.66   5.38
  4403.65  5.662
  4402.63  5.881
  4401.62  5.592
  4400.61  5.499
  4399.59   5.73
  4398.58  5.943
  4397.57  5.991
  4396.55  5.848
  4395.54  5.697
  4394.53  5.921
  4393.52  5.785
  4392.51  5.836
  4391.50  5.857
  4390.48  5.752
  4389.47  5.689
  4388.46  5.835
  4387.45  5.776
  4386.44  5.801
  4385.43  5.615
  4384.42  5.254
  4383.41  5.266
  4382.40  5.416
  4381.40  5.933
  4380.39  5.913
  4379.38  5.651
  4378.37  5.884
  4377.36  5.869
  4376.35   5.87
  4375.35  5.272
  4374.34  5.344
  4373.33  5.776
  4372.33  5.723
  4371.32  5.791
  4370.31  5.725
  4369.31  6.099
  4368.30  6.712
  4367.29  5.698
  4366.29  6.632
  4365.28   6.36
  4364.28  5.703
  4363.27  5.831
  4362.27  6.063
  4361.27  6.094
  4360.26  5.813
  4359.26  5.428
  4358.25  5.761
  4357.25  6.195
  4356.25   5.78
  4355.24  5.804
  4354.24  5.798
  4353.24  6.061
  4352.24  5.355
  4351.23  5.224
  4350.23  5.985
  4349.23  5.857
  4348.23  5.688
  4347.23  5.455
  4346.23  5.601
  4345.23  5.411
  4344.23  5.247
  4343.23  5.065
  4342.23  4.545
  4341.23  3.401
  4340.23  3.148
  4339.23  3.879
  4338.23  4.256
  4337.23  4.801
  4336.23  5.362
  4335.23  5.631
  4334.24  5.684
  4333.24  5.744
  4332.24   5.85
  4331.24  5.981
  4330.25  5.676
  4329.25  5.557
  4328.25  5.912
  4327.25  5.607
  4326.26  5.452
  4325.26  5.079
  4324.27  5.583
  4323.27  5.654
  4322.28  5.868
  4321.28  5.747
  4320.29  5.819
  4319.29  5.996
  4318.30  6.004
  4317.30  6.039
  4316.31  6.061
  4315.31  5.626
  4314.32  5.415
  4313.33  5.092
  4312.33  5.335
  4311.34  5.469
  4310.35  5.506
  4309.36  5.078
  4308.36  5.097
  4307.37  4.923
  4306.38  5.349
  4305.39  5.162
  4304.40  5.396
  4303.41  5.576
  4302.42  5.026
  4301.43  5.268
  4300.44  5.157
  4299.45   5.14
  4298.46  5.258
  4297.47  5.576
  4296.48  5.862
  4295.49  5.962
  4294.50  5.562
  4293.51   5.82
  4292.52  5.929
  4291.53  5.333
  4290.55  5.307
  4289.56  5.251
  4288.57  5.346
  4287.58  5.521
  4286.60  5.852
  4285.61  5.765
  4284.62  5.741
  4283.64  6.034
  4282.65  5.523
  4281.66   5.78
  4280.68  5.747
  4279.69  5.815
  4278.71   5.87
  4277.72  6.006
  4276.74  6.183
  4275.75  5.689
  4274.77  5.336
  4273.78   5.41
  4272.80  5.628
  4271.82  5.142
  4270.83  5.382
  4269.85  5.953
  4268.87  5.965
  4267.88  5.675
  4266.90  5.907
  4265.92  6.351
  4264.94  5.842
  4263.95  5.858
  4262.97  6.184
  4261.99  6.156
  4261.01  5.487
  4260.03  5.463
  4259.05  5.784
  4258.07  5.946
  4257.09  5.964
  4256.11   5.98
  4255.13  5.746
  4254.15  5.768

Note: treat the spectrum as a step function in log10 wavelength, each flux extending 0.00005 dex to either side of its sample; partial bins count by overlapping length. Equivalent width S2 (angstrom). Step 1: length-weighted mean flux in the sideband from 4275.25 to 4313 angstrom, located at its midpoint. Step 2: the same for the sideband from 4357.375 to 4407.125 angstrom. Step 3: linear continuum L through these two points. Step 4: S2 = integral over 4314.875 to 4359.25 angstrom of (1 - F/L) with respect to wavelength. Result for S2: 1.54 angstrom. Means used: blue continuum 5.53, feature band 5.46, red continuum 5.79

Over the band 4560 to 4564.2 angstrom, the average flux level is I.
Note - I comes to 5.73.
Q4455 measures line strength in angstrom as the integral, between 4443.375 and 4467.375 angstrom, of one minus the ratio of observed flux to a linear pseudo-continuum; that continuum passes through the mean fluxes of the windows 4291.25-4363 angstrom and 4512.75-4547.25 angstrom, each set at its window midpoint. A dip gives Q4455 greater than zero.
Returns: -0.4 angstrom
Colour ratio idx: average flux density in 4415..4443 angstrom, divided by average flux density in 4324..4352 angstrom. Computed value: 1.1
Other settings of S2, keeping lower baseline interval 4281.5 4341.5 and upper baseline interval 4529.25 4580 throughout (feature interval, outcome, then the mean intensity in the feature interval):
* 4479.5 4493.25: -0.47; 5.89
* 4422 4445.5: -0.72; 5.79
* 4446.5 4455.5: -0.26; 5.81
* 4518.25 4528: -0.33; 5.95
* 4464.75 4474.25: -0.27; 5.83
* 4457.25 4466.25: -0.23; 5.81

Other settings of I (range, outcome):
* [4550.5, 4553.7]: 5.88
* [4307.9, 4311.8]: 5.28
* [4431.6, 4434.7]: 5.8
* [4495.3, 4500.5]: 5.85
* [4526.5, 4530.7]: 5.71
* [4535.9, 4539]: 5.67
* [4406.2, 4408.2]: 5.88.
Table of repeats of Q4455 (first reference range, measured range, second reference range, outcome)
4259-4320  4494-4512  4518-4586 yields -0.4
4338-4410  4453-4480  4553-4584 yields -0.3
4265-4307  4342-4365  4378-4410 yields 0.1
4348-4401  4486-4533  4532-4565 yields -1.1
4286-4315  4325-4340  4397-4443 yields 0.5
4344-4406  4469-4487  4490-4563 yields -0.1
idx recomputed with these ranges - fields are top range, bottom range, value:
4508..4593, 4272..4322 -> 1.05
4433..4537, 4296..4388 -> 1.05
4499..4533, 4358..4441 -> 1.02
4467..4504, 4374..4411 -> 1.02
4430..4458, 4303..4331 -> 1.04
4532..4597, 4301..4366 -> 1.06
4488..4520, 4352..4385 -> 1.02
